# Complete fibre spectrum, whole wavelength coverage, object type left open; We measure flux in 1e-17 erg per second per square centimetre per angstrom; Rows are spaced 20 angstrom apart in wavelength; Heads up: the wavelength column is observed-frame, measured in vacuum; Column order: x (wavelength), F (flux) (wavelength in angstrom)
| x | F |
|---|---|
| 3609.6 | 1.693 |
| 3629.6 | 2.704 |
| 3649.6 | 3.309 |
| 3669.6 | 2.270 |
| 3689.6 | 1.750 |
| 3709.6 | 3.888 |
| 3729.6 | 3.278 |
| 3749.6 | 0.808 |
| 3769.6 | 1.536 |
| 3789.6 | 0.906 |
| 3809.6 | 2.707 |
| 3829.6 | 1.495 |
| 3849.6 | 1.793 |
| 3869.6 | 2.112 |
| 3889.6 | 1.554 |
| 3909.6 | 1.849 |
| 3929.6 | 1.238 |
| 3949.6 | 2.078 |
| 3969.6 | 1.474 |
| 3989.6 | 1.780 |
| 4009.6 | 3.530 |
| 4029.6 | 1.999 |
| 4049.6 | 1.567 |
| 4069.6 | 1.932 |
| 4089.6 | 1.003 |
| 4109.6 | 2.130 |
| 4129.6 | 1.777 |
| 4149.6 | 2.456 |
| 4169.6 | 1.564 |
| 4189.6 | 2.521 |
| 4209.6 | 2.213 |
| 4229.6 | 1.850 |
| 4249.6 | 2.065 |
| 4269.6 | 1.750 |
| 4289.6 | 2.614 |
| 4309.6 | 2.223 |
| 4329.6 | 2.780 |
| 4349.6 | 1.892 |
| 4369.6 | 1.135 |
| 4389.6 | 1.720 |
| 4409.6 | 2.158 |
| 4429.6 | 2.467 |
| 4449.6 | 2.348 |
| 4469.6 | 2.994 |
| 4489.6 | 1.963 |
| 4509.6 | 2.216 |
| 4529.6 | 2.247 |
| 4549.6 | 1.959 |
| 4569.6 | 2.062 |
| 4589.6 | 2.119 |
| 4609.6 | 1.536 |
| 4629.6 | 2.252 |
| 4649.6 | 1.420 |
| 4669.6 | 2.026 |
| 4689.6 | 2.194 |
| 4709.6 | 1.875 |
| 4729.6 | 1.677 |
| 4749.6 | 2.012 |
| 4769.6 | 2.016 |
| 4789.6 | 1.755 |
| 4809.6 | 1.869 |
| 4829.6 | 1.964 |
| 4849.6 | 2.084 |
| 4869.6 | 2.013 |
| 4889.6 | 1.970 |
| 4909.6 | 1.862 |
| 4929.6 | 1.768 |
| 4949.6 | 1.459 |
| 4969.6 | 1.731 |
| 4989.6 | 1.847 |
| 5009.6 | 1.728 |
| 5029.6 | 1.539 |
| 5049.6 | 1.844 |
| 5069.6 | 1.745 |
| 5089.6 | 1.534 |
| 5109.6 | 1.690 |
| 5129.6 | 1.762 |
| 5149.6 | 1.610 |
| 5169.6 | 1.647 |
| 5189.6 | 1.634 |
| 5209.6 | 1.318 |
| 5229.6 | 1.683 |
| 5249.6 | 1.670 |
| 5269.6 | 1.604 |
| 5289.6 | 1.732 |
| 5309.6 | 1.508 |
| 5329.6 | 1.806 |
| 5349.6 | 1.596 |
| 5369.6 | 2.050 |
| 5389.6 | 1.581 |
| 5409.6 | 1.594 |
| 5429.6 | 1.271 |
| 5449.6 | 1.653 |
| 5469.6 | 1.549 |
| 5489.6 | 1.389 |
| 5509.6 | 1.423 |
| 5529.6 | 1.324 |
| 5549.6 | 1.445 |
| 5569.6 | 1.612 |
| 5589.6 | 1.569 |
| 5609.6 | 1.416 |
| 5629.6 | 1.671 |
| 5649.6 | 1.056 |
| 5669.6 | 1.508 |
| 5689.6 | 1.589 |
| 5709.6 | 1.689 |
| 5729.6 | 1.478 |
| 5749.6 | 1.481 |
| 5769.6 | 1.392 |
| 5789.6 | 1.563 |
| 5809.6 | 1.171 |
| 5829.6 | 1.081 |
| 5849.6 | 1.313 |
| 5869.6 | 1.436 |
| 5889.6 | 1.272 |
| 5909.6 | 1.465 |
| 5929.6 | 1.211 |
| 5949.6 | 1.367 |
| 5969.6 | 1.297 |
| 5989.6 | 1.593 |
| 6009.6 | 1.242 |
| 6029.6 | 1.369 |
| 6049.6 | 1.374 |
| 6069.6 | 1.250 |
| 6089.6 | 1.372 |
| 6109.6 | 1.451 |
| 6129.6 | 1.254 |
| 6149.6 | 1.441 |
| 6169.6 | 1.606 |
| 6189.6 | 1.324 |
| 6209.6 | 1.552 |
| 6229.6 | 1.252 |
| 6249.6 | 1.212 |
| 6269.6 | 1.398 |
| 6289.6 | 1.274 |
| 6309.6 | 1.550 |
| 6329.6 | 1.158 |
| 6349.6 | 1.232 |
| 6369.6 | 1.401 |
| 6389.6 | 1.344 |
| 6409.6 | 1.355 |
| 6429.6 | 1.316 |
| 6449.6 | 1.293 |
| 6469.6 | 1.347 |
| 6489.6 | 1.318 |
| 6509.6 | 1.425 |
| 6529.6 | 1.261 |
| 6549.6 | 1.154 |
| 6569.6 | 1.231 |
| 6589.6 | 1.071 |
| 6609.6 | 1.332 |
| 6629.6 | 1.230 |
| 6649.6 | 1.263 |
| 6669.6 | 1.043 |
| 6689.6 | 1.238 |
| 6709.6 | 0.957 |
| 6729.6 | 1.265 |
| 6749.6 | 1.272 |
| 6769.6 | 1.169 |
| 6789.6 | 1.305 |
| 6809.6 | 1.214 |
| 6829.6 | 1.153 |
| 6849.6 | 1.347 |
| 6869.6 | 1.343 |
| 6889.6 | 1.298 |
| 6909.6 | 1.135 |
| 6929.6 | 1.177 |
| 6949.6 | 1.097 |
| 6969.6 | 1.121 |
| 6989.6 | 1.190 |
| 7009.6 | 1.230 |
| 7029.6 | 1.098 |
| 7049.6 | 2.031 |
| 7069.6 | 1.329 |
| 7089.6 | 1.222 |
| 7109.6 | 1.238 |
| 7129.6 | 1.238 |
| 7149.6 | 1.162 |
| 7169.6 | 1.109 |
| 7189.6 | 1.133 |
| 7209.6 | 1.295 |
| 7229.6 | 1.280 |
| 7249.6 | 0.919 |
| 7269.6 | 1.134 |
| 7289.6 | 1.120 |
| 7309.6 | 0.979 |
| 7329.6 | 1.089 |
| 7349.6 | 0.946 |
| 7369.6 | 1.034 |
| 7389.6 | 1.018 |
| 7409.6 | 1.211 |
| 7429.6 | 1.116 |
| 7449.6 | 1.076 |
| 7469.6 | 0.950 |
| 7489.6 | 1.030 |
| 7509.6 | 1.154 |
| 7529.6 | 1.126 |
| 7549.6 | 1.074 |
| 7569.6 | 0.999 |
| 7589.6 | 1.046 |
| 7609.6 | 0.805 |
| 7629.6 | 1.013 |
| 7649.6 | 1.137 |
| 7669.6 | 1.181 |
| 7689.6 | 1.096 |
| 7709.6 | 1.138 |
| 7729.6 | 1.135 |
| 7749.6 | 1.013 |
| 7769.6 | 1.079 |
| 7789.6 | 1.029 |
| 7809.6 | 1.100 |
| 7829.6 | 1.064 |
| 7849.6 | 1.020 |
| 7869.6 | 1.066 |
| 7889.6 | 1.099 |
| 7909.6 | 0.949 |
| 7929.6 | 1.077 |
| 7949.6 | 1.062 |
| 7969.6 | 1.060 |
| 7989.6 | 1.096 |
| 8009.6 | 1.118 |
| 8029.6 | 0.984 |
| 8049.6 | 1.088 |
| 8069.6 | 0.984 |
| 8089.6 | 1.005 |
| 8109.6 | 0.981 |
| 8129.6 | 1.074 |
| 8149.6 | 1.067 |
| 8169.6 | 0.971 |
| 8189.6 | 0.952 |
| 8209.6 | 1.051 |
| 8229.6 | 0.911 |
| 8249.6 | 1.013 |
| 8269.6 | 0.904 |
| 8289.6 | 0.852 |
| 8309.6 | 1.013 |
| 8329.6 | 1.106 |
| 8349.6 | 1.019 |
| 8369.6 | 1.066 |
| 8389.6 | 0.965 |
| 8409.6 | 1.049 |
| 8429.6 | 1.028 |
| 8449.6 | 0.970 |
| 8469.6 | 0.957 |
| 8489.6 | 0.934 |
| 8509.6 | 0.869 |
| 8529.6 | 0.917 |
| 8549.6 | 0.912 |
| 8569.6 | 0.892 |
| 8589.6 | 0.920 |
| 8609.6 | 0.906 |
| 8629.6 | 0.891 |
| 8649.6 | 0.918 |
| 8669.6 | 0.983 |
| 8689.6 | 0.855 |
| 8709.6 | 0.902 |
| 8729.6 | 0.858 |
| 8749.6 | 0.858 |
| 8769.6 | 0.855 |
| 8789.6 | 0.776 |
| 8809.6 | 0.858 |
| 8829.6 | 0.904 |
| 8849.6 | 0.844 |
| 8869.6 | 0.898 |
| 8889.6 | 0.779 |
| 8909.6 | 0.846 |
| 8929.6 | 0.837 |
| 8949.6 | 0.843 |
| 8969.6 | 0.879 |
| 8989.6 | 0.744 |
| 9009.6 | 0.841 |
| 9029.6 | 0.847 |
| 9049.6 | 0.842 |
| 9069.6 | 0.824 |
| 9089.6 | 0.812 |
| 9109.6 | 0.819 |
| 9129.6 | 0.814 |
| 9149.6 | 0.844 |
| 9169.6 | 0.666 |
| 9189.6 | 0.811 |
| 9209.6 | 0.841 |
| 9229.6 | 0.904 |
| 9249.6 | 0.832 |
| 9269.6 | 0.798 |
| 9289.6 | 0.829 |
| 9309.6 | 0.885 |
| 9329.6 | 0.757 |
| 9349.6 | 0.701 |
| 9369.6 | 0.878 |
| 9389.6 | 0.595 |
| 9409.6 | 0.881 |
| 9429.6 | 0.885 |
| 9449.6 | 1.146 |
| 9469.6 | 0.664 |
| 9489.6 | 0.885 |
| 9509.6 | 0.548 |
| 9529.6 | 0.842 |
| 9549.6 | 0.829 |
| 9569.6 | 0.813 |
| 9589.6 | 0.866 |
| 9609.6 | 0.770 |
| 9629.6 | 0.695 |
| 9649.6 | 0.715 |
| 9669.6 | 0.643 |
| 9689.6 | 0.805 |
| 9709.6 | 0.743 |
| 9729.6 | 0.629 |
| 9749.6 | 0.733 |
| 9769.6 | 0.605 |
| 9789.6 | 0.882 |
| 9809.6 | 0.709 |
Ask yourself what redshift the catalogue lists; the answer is 0.074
